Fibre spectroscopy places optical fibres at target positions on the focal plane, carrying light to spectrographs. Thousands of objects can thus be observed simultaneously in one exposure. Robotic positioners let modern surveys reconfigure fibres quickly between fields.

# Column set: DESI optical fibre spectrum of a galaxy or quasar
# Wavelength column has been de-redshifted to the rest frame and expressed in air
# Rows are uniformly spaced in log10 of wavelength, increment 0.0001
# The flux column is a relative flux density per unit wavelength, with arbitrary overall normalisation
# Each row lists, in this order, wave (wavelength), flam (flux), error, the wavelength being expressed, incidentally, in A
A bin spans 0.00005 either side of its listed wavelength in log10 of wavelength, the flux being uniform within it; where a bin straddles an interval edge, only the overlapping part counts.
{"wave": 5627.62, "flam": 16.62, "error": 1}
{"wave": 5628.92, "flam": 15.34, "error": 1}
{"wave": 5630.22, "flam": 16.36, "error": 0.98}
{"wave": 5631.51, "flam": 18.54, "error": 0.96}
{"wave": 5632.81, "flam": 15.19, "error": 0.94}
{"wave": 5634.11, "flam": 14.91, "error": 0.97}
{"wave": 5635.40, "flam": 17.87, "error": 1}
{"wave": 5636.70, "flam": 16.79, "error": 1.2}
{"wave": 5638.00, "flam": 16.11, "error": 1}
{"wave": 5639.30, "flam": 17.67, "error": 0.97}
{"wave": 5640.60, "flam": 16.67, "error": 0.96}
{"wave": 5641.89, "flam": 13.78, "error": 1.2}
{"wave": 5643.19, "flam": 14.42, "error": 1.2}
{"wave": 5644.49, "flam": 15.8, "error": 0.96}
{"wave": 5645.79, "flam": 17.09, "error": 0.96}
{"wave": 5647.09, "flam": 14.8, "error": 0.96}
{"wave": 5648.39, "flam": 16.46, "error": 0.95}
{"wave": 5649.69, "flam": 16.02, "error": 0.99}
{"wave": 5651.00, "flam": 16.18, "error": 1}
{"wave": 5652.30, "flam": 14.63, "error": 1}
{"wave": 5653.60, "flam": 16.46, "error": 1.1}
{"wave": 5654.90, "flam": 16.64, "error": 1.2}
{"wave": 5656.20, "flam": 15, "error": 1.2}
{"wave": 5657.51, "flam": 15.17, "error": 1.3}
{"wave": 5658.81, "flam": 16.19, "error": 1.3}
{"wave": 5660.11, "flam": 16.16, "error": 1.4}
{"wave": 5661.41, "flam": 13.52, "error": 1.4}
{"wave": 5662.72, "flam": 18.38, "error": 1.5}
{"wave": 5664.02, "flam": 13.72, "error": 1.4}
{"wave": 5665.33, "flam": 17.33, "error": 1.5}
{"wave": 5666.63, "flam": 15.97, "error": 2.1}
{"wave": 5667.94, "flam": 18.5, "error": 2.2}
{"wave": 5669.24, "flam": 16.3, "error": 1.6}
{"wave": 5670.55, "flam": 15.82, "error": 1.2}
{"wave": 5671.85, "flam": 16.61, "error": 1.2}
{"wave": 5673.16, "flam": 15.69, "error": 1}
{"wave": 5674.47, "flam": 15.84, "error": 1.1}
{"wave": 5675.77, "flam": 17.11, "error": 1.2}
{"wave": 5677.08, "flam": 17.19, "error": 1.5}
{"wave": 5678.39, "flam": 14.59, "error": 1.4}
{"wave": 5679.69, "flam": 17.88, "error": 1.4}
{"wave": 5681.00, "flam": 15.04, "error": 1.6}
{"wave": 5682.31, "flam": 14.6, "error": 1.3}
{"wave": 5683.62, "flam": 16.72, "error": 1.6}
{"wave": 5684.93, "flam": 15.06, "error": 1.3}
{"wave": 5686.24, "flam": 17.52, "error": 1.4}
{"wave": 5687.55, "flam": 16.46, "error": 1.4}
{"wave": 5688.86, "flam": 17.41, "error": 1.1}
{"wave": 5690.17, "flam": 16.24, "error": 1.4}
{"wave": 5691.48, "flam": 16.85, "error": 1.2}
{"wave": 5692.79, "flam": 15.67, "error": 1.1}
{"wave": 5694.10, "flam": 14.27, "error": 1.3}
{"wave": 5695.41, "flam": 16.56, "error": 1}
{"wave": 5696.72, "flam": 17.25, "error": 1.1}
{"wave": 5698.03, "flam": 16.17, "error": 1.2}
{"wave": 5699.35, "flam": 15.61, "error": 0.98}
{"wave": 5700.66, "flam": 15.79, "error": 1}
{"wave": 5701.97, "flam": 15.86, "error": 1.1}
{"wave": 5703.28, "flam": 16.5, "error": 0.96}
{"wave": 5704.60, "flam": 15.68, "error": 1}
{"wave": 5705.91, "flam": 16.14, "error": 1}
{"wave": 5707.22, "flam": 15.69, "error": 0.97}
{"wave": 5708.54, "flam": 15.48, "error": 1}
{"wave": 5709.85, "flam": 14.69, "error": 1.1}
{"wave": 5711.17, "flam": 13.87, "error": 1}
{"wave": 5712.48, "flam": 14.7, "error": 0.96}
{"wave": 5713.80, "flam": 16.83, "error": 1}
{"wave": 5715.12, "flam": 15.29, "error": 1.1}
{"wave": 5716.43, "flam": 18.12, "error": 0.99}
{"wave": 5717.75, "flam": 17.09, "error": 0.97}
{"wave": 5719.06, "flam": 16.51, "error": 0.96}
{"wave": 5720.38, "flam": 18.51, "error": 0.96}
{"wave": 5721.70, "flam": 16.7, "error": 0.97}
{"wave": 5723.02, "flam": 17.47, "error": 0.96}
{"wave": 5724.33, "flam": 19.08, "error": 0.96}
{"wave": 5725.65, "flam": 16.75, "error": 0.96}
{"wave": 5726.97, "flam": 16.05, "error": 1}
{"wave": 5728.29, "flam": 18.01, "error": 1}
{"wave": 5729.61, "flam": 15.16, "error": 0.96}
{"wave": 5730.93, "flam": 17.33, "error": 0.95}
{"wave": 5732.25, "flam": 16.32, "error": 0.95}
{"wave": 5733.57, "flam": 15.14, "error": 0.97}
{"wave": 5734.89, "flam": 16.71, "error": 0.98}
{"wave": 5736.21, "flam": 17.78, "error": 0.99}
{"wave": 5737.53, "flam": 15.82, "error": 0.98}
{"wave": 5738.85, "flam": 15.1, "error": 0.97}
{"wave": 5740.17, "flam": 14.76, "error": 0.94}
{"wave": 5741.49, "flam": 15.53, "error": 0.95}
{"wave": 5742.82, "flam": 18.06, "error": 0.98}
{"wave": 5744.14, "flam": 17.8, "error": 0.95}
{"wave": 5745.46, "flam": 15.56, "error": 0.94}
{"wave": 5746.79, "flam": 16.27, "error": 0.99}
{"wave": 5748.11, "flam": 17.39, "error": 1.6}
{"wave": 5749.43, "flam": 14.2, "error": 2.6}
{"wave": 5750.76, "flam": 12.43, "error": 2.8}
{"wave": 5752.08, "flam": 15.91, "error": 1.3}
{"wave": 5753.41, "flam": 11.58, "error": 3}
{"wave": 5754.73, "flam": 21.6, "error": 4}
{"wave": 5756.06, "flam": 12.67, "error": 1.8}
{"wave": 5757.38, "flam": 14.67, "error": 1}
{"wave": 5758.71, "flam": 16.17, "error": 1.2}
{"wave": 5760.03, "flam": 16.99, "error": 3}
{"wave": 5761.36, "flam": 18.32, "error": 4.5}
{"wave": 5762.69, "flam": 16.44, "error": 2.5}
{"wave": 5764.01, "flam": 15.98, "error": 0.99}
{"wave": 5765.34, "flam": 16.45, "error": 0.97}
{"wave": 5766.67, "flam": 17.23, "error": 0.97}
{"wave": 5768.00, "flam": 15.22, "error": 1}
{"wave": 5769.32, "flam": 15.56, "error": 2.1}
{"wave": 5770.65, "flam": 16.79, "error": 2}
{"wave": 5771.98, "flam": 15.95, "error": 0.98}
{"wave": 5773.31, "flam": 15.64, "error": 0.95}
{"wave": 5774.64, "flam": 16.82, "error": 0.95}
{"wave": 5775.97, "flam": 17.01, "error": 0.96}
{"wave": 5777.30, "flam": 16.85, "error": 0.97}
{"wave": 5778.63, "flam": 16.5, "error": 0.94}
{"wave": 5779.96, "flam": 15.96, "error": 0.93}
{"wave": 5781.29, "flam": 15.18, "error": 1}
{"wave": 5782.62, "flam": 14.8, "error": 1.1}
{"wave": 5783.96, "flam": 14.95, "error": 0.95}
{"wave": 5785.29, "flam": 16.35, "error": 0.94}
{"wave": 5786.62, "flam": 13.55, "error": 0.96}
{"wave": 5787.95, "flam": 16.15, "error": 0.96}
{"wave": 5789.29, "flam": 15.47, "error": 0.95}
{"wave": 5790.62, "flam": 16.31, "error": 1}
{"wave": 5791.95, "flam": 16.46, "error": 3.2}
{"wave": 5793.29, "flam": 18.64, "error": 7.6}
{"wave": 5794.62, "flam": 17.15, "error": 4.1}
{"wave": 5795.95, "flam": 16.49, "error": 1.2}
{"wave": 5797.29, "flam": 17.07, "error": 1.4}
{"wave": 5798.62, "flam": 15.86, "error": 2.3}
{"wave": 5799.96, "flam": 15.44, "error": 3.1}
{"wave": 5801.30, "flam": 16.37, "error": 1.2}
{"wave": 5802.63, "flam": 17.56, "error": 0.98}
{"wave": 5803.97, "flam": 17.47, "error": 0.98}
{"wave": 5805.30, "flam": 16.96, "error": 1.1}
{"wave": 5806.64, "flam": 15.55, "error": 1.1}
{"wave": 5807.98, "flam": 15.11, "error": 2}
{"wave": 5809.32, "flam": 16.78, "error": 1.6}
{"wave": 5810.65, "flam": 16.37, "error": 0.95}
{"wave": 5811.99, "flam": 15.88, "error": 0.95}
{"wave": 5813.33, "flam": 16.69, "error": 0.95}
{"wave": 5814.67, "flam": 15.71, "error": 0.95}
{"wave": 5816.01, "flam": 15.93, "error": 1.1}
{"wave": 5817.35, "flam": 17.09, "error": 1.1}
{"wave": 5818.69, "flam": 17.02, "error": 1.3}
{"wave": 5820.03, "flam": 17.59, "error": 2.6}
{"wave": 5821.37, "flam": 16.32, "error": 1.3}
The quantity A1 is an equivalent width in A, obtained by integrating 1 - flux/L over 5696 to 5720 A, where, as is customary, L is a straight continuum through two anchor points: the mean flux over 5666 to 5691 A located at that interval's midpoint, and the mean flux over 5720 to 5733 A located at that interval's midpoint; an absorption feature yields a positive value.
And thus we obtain 1.2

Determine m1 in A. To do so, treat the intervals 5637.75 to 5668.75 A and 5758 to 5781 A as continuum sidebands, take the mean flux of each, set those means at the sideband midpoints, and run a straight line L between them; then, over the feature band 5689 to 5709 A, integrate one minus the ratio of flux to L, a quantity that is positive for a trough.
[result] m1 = 0.14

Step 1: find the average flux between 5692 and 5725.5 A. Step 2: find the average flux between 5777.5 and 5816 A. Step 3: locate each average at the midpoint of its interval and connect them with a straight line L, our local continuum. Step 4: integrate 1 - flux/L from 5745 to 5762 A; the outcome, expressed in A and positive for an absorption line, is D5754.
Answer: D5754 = 0.6 A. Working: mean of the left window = 16.2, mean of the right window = 16.2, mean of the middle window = 15.7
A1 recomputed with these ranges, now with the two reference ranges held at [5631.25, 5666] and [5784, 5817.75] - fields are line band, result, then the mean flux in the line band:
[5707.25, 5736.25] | -0.6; 16.5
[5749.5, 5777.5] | 0.4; 16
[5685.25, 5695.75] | -0.2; 16.3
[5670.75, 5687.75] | -0.1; 16.2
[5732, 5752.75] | 0.3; 15.9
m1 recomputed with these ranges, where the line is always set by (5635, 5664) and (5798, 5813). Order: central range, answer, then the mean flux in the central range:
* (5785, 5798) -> -0.1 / 16.4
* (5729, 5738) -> -0.1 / 16.3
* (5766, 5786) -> 0.2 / 16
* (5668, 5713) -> 0.1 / 16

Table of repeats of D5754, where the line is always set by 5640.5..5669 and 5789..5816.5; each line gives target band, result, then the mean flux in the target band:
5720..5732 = -0.8 A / 17.2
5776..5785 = 0.3 A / 15.8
